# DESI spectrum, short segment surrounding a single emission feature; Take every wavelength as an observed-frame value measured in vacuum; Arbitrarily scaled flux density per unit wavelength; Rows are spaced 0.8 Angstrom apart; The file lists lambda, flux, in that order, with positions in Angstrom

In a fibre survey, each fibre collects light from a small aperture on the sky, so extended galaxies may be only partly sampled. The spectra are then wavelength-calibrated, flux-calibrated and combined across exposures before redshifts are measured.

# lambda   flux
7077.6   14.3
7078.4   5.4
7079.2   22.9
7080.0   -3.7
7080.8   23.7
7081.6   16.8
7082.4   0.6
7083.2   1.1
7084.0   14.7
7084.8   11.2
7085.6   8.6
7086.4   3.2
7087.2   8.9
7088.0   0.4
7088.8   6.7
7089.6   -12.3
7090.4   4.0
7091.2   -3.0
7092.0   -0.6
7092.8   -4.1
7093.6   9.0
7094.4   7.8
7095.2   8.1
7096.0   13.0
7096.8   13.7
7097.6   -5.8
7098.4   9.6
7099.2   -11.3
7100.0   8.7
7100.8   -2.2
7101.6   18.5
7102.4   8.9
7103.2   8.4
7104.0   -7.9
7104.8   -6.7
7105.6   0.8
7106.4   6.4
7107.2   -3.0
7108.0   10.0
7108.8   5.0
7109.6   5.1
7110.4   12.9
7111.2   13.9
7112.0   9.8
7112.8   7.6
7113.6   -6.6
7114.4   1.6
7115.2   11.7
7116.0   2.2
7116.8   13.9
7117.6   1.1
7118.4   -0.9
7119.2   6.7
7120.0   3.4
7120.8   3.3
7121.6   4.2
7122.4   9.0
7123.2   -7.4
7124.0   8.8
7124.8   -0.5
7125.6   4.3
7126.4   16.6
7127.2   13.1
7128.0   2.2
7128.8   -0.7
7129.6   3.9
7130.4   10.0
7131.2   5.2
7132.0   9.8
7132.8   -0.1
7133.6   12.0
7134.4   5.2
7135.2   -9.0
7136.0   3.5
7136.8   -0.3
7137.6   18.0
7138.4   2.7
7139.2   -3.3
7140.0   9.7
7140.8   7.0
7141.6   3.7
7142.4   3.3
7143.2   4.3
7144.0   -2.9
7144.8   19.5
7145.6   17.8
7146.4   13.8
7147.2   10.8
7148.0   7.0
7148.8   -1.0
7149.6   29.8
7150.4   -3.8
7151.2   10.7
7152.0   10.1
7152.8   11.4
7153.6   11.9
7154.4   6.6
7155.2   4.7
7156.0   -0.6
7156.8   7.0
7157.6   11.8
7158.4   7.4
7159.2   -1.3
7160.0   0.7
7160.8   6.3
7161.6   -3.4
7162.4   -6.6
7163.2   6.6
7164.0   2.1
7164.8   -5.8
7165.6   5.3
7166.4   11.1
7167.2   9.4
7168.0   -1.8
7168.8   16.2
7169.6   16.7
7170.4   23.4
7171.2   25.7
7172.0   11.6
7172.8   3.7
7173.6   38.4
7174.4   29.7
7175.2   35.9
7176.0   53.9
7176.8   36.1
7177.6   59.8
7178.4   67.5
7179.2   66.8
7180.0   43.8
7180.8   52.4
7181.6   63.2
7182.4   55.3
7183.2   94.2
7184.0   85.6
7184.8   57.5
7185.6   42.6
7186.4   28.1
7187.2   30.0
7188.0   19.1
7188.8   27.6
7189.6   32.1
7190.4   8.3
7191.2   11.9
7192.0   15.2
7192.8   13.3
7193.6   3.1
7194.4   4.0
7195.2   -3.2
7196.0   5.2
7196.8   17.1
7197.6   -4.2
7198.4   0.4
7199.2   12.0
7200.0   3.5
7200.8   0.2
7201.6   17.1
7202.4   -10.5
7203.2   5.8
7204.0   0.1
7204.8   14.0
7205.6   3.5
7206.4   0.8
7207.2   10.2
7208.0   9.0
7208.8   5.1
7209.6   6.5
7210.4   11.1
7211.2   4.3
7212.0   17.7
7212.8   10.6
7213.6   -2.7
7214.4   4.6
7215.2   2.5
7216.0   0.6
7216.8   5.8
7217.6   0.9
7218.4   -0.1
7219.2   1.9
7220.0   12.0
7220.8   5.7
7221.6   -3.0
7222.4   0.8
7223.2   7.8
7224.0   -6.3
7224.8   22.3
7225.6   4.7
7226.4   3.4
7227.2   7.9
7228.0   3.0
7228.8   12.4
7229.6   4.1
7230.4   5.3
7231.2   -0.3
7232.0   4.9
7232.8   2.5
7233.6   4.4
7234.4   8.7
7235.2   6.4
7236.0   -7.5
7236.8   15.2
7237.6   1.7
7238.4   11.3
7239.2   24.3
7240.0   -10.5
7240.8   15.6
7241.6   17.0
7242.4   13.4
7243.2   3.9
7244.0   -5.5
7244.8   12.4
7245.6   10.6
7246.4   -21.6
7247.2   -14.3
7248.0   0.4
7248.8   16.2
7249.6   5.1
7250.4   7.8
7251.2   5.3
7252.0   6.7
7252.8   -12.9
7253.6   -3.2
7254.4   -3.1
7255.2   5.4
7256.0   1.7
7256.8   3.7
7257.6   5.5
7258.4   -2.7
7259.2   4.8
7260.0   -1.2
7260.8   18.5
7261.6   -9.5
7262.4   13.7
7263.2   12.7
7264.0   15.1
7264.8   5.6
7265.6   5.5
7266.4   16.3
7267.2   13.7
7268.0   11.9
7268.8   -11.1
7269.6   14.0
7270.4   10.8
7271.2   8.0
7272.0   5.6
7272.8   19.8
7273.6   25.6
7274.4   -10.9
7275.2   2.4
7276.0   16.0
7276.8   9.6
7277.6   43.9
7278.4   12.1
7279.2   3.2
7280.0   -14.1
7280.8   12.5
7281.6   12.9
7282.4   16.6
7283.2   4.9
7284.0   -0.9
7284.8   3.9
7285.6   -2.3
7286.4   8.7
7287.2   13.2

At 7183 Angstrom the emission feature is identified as [O II]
